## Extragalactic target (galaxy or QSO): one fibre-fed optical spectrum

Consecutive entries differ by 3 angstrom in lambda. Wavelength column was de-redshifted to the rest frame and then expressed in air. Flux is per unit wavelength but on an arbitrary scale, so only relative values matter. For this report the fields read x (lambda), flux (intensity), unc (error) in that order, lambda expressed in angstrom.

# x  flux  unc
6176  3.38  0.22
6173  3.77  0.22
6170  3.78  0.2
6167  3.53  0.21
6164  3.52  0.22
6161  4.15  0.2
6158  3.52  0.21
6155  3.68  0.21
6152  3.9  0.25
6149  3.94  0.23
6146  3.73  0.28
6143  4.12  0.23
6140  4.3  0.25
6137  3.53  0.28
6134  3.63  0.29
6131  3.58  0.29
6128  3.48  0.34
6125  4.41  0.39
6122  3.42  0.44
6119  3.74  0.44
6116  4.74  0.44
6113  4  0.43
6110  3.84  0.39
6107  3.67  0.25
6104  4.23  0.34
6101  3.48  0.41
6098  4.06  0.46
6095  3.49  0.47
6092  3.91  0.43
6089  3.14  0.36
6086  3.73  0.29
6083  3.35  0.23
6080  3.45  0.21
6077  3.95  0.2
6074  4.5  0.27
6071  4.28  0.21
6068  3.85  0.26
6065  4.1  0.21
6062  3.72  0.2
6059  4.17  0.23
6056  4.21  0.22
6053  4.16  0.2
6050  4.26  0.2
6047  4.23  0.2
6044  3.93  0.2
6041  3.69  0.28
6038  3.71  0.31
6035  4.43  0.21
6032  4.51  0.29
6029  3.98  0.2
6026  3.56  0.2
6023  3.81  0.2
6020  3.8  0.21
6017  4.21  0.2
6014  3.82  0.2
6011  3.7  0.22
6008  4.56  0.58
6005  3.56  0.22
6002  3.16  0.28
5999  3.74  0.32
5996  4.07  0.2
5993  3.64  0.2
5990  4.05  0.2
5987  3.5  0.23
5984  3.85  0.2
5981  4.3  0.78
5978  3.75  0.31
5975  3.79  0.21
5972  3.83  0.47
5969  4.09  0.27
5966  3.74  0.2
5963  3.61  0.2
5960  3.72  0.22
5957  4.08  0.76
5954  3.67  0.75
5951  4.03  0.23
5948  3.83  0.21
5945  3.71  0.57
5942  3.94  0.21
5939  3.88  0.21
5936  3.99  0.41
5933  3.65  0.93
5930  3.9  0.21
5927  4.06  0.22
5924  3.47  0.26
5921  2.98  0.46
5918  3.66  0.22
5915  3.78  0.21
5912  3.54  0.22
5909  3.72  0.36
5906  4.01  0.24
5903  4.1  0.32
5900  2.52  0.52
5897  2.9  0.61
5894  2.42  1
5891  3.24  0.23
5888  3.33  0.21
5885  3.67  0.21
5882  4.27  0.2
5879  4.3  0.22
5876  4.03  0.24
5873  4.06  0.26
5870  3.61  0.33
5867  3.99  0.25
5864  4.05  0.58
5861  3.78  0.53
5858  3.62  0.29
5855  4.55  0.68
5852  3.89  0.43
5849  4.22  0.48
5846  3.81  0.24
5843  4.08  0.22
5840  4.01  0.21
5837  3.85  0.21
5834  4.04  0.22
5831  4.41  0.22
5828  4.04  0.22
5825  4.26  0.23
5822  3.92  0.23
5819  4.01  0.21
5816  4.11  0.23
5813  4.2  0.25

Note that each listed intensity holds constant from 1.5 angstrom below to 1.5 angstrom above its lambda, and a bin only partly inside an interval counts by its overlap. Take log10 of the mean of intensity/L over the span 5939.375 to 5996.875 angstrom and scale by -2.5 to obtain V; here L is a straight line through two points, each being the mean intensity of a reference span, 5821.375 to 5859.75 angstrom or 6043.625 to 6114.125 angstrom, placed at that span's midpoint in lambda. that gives 0.03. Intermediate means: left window 4.06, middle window 3.85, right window 3.9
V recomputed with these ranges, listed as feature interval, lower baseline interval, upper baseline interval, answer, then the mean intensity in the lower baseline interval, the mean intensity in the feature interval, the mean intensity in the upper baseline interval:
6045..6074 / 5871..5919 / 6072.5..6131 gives -0.10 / 3.6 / 4.13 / 3.81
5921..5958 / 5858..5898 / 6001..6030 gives -0.02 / 3.67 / 3.81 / 3.82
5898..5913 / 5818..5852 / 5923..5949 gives 0.10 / 4.05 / 3.56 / 3.83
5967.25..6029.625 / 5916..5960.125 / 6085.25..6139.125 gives -0.02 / 3.77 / 3.84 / 3.79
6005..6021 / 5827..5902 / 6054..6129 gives -0.04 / 3.79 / 3.98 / 3.88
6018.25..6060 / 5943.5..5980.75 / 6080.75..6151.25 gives -0.06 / 3.84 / 4.03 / 3.8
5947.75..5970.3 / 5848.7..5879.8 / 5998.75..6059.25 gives 0.04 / 3.99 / 3.84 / 3.96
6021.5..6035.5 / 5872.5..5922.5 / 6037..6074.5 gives -0.02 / 3.55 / 4.03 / 4.06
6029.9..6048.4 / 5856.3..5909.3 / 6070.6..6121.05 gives -0.08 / 3.65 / 4.08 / 3.84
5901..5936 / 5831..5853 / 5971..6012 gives 0.06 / 4.02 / 3.71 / 3.82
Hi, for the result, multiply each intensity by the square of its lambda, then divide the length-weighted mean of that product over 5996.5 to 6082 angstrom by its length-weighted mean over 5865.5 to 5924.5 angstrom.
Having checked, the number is 1.2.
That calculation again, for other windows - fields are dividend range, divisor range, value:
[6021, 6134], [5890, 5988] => 1.11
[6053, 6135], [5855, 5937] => 1.13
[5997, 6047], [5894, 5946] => 1.12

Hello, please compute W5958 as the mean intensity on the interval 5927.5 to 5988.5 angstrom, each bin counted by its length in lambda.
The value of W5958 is 3.85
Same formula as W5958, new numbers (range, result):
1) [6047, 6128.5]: 3.91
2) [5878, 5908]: 3.47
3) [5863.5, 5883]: 4.04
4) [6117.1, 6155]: 3.82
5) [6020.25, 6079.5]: 4.04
